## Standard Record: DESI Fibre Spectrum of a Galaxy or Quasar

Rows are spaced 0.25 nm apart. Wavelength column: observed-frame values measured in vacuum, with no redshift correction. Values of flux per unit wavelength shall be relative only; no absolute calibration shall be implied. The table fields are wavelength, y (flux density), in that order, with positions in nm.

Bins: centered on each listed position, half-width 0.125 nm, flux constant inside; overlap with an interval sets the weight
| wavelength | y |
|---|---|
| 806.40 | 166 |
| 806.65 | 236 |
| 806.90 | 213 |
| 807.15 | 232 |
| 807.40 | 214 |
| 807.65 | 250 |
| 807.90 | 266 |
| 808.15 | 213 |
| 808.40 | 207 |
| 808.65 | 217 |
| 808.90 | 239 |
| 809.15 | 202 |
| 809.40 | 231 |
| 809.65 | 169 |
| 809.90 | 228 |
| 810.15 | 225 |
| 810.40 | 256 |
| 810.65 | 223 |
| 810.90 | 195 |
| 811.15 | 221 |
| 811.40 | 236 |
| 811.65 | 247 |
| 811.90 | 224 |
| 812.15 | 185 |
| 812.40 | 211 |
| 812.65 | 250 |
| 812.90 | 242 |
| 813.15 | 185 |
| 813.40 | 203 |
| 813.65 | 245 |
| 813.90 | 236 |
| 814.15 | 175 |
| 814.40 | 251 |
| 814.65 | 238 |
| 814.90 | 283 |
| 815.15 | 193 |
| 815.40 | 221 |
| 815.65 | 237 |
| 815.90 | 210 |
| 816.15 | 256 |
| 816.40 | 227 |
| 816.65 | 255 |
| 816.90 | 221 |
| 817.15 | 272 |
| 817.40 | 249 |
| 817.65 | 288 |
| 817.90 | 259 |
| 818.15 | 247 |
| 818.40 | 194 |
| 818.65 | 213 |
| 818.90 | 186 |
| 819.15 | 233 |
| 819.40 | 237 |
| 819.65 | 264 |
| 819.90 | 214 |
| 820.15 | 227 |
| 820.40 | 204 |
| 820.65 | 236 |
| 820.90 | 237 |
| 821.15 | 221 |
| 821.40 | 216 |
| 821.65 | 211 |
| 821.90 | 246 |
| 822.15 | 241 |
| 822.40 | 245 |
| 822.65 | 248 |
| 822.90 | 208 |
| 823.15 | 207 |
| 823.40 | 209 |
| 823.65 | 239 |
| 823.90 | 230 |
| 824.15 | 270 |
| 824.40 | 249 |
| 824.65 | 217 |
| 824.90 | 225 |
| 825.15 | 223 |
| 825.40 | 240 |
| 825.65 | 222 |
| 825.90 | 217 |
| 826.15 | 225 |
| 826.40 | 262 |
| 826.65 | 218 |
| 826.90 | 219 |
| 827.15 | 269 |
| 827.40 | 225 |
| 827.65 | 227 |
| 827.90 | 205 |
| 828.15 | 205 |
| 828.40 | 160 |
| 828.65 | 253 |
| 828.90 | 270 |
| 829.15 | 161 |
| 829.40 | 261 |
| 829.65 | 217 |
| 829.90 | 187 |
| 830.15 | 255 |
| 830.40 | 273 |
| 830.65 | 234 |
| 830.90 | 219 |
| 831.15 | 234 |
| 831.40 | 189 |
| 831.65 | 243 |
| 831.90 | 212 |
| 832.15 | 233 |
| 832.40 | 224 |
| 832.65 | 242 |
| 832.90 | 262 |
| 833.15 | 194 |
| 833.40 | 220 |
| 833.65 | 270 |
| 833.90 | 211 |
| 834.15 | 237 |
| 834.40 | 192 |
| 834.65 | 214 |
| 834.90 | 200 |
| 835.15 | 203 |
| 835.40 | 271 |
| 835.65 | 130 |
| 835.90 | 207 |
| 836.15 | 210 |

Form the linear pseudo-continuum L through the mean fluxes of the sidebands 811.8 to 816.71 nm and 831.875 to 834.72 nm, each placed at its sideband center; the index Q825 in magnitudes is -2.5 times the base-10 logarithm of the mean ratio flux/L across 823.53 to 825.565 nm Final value -0.05 mag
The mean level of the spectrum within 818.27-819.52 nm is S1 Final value 213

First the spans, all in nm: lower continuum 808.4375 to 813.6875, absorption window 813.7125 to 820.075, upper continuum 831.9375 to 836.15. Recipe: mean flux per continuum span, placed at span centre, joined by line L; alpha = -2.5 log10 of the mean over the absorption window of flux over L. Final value -0.07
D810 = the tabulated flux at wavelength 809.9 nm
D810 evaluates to 228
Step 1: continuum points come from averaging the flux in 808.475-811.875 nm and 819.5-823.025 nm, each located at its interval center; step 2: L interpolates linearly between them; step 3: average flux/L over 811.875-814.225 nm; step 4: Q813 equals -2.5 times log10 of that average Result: 0.04 mag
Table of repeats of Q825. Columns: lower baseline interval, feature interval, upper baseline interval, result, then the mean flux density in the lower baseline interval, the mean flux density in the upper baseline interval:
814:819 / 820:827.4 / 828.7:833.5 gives 0.004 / 234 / 228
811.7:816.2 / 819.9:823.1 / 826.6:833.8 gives -0.008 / 225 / 227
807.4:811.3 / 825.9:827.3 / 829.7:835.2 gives -0.056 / 223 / 225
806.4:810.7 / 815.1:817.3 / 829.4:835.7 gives -0.050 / 223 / 225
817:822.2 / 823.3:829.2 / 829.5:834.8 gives 0.010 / 233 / 227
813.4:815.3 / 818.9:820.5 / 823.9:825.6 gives 0.029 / 230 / 236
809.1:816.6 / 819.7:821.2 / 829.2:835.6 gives -0.003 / 224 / 226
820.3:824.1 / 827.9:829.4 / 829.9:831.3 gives 0.103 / 228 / 237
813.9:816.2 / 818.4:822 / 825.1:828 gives 0.028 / 229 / 230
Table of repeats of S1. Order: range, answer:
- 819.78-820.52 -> 215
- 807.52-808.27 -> 243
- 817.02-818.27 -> 263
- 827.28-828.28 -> 215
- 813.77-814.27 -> 206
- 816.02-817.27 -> 246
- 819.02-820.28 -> 235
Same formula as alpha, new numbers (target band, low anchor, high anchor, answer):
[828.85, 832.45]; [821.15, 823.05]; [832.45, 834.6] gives 0.008 mag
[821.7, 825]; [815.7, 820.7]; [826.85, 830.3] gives -0.020 mag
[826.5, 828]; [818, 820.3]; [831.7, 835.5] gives -0.015 mag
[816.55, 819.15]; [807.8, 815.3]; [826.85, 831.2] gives -0.065 mag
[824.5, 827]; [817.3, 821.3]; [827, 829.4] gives -0.013 mag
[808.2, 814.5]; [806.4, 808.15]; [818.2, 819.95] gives 0.031 mag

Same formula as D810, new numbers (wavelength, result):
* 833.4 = 220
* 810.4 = 256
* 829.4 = 261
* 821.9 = 246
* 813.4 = 203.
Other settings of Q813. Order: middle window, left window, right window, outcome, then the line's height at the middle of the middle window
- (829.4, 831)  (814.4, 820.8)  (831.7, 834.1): -0.01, 231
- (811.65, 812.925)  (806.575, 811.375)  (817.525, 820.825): 0.01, 226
